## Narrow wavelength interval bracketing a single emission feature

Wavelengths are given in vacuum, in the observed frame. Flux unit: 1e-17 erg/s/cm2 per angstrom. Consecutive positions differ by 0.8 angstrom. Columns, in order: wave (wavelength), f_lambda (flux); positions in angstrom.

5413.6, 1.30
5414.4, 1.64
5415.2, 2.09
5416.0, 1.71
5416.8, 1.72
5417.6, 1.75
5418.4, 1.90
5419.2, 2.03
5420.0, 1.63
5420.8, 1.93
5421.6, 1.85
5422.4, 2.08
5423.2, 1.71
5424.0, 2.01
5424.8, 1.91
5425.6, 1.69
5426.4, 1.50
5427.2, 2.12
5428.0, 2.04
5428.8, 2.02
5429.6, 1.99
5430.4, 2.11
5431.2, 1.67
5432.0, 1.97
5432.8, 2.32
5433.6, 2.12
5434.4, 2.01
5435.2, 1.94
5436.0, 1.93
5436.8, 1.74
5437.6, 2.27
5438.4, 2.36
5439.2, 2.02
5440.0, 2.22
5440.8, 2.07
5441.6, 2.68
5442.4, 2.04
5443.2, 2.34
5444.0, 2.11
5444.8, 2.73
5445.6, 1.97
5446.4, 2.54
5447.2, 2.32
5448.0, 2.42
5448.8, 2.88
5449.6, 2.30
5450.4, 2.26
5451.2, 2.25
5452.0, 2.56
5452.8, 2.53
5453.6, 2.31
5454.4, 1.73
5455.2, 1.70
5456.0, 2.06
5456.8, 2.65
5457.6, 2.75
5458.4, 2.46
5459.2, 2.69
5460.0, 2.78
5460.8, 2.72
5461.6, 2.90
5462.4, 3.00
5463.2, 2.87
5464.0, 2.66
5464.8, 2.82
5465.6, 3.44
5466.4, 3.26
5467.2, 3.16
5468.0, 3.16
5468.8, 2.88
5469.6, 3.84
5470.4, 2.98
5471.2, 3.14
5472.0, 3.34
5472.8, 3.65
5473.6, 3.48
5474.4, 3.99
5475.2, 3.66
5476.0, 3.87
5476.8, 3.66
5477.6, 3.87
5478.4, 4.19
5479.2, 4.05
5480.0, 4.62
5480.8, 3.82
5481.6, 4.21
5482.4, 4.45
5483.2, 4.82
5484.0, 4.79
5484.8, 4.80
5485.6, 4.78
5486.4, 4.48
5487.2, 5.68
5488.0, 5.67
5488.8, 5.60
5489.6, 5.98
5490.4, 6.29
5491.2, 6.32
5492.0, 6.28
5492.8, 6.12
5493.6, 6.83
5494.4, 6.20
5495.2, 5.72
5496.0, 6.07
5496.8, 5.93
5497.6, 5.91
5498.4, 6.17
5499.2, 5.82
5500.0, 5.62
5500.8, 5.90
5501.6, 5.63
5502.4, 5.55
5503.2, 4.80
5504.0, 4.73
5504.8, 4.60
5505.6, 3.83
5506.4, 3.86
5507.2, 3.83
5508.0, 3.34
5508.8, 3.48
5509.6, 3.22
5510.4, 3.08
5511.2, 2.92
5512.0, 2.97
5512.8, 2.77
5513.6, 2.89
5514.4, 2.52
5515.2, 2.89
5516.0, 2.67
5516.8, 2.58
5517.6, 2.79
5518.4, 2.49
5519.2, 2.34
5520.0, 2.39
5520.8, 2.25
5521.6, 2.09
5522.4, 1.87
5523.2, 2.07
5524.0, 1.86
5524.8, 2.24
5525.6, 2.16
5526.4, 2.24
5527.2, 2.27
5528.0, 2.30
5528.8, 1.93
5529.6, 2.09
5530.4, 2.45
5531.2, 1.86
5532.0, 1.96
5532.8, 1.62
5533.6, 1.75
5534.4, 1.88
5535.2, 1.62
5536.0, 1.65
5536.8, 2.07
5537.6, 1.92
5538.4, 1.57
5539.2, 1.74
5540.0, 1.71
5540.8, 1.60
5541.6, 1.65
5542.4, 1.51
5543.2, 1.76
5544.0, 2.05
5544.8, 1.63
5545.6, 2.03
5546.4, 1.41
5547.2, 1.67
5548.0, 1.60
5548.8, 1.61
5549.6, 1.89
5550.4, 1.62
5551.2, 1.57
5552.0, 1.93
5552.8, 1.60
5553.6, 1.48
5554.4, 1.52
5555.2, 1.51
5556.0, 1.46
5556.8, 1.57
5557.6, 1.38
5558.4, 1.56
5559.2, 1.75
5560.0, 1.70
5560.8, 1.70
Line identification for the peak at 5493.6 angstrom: C IV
